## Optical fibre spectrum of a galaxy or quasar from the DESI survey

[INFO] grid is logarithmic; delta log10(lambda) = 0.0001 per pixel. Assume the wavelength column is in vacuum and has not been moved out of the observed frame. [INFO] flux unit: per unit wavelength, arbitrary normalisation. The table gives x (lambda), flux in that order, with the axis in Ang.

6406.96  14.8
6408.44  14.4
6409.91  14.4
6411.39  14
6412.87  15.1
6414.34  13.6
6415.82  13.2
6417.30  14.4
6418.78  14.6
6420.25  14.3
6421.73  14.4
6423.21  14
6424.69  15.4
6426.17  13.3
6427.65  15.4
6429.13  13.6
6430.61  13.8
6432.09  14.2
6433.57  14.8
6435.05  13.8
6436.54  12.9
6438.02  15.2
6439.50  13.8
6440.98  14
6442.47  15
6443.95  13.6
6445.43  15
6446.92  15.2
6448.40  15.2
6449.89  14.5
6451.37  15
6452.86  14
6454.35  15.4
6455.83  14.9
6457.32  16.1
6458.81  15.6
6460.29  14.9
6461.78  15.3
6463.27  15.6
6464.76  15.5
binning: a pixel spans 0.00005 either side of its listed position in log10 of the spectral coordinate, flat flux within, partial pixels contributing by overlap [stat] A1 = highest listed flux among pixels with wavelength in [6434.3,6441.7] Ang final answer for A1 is 15.2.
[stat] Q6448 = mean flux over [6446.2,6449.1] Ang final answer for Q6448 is 15.2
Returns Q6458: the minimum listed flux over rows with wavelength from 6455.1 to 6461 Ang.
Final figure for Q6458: 14.9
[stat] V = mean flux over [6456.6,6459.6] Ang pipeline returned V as 15.9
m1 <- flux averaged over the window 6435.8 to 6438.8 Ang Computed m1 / 14.1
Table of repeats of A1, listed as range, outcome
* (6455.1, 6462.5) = 16.1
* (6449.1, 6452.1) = 15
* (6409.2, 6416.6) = 15.1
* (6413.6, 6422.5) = 14.6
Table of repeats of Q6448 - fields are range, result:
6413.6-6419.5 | 13.9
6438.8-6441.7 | 13.9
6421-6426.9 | 14.3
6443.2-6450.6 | 14.7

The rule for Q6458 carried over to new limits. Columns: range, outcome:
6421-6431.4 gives 13.3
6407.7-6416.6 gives 13.2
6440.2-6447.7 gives 13.6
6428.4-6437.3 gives 12.9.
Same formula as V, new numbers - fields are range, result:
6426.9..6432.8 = 14.3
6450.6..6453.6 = 14.5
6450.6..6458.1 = 15.1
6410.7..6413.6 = 14.5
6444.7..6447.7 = 15.1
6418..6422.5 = 14.4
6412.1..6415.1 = 14.3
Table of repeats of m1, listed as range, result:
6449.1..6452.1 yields 14.8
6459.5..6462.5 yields 15.1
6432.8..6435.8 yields 14.3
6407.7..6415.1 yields 14.3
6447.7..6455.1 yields 14.8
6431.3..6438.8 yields 14.2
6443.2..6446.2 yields 14.3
